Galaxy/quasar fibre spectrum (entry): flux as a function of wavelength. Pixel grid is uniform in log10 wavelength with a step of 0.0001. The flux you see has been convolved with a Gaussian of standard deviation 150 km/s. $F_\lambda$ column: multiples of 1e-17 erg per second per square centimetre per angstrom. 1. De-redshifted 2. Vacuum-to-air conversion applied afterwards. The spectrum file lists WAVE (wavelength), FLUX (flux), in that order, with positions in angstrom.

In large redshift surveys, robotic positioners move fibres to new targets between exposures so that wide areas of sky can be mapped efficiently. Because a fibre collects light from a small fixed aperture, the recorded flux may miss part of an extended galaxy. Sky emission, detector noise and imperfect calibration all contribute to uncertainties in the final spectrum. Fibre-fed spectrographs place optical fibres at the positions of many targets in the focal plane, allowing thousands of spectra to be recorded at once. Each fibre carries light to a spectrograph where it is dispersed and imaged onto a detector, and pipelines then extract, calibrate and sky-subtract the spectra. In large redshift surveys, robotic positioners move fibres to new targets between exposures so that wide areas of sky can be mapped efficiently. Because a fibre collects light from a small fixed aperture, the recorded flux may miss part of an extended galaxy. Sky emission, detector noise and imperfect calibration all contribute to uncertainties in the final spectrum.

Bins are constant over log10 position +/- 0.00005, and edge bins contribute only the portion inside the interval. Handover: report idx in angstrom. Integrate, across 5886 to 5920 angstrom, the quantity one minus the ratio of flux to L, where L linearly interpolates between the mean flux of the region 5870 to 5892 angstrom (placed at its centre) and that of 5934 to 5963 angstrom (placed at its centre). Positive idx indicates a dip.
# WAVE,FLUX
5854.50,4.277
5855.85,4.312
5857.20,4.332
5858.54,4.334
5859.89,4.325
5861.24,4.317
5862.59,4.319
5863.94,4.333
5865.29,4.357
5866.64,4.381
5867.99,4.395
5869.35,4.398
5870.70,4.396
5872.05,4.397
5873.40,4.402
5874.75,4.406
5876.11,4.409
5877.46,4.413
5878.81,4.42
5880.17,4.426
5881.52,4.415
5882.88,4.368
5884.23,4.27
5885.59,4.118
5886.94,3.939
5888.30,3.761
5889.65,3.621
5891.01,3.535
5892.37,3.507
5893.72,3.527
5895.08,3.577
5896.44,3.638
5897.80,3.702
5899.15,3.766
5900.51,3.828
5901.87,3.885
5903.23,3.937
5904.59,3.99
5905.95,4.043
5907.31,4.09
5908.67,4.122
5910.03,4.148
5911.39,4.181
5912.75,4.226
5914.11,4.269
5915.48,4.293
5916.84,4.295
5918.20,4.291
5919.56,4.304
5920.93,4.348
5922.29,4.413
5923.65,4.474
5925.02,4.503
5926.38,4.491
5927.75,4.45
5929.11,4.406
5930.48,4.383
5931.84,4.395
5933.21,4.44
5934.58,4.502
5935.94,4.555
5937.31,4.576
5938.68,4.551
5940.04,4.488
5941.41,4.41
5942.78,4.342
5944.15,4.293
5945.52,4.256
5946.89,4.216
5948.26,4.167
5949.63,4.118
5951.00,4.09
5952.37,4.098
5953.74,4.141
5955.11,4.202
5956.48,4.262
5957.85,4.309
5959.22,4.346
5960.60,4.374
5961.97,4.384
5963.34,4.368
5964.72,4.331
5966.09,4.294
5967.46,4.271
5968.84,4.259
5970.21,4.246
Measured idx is 2.4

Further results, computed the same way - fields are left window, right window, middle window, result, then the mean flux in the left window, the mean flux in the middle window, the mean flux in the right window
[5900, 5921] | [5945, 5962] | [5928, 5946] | -1.0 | 4.14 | 4.43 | 4.22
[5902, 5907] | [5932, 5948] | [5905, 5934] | -1.0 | 3.98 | 4.31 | 4.41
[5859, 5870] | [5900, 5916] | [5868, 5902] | 1.4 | 4.35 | 4.05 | 4.08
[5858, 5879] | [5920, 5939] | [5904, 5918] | 0.8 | 4.37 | 4.17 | 4.46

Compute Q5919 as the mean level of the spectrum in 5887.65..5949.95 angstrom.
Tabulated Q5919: 4.16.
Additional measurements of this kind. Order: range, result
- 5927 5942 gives 4.47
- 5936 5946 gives 4.43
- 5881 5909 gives 3.88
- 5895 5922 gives 4.06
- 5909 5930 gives 4.34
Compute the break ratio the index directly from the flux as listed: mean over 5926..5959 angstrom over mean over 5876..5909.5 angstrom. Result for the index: 1.1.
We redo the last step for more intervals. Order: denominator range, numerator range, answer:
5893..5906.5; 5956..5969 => 1.14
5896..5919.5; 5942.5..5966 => 1.05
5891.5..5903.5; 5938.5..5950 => 1.17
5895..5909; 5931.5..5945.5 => 1.15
